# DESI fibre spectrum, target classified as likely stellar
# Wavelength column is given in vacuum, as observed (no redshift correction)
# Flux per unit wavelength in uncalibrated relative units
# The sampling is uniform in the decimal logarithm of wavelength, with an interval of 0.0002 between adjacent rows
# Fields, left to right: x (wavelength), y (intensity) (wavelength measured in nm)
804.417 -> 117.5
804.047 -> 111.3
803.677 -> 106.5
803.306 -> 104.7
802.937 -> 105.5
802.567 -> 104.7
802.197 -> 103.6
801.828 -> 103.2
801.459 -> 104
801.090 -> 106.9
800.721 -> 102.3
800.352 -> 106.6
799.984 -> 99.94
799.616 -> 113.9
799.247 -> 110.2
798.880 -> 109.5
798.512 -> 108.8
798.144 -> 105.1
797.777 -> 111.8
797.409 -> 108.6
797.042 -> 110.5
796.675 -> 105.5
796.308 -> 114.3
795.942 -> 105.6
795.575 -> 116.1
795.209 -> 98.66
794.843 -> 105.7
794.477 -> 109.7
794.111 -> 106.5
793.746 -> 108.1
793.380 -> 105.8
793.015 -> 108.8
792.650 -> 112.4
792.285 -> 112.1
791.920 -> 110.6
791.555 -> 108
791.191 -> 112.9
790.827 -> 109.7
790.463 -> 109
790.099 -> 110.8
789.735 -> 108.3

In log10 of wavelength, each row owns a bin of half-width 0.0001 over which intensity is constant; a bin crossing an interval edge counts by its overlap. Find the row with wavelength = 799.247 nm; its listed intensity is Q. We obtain 110.2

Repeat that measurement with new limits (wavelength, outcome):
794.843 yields 105.7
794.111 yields 106.5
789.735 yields 108.3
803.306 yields 104.7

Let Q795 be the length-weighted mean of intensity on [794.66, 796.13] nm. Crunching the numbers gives 107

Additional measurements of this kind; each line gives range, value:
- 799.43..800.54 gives 107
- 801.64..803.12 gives 104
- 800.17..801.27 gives 105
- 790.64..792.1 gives 110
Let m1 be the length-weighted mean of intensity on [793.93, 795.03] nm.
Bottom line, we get 107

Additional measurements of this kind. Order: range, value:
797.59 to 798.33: 108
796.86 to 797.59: 110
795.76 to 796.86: 109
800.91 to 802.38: 104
